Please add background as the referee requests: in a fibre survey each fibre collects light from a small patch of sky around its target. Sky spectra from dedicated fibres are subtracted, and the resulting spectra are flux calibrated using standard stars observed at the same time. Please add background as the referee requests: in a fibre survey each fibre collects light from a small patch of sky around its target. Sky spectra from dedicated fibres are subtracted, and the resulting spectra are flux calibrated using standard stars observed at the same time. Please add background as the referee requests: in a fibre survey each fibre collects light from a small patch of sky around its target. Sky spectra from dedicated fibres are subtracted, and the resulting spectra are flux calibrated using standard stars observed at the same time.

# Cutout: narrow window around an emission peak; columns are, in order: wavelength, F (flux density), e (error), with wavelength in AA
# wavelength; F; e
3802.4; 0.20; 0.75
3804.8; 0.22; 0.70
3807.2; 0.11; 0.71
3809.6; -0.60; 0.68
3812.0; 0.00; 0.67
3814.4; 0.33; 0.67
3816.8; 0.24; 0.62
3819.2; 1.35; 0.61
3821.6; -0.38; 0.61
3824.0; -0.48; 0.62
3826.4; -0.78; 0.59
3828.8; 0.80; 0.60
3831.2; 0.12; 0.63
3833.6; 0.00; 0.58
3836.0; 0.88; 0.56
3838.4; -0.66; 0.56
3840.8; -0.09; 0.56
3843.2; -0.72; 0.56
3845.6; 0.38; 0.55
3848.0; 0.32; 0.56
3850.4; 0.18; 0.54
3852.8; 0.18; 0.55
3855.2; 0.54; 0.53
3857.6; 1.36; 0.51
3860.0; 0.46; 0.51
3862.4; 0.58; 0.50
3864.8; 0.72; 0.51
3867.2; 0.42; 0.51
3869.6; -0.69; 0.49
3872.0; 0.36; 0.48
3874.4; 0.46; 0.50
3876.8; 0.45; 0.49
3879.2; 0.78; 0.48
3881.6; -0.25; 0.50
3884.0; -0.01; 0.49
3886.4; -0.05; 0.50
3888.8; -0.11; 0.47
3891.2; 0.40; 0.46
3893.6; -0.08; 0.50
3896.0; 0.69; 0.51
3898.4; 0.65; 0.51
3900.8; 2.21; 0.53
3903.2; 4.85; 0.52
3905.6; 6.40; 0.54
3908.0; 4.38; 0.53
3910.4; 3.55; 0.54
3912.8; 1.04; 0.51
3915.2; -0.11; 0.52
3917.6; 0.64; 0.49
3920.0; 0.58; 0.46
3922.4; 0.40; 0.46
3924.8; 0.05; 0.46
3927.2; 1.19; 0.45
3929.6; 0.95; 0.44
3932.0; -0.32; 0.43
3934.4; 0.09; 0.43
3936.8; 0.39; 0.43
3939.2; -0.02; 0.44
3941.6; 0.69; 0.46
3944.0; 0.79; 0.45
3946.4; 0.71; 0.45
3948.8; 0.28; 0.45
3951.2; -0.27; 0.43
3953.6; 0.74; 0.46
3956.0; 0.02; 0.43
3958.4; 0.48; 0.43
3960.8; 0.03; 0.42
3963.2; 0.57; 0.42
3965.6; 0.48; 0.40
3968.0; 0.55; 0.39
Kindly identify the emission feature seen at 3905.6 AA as Lyman alpha 1216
